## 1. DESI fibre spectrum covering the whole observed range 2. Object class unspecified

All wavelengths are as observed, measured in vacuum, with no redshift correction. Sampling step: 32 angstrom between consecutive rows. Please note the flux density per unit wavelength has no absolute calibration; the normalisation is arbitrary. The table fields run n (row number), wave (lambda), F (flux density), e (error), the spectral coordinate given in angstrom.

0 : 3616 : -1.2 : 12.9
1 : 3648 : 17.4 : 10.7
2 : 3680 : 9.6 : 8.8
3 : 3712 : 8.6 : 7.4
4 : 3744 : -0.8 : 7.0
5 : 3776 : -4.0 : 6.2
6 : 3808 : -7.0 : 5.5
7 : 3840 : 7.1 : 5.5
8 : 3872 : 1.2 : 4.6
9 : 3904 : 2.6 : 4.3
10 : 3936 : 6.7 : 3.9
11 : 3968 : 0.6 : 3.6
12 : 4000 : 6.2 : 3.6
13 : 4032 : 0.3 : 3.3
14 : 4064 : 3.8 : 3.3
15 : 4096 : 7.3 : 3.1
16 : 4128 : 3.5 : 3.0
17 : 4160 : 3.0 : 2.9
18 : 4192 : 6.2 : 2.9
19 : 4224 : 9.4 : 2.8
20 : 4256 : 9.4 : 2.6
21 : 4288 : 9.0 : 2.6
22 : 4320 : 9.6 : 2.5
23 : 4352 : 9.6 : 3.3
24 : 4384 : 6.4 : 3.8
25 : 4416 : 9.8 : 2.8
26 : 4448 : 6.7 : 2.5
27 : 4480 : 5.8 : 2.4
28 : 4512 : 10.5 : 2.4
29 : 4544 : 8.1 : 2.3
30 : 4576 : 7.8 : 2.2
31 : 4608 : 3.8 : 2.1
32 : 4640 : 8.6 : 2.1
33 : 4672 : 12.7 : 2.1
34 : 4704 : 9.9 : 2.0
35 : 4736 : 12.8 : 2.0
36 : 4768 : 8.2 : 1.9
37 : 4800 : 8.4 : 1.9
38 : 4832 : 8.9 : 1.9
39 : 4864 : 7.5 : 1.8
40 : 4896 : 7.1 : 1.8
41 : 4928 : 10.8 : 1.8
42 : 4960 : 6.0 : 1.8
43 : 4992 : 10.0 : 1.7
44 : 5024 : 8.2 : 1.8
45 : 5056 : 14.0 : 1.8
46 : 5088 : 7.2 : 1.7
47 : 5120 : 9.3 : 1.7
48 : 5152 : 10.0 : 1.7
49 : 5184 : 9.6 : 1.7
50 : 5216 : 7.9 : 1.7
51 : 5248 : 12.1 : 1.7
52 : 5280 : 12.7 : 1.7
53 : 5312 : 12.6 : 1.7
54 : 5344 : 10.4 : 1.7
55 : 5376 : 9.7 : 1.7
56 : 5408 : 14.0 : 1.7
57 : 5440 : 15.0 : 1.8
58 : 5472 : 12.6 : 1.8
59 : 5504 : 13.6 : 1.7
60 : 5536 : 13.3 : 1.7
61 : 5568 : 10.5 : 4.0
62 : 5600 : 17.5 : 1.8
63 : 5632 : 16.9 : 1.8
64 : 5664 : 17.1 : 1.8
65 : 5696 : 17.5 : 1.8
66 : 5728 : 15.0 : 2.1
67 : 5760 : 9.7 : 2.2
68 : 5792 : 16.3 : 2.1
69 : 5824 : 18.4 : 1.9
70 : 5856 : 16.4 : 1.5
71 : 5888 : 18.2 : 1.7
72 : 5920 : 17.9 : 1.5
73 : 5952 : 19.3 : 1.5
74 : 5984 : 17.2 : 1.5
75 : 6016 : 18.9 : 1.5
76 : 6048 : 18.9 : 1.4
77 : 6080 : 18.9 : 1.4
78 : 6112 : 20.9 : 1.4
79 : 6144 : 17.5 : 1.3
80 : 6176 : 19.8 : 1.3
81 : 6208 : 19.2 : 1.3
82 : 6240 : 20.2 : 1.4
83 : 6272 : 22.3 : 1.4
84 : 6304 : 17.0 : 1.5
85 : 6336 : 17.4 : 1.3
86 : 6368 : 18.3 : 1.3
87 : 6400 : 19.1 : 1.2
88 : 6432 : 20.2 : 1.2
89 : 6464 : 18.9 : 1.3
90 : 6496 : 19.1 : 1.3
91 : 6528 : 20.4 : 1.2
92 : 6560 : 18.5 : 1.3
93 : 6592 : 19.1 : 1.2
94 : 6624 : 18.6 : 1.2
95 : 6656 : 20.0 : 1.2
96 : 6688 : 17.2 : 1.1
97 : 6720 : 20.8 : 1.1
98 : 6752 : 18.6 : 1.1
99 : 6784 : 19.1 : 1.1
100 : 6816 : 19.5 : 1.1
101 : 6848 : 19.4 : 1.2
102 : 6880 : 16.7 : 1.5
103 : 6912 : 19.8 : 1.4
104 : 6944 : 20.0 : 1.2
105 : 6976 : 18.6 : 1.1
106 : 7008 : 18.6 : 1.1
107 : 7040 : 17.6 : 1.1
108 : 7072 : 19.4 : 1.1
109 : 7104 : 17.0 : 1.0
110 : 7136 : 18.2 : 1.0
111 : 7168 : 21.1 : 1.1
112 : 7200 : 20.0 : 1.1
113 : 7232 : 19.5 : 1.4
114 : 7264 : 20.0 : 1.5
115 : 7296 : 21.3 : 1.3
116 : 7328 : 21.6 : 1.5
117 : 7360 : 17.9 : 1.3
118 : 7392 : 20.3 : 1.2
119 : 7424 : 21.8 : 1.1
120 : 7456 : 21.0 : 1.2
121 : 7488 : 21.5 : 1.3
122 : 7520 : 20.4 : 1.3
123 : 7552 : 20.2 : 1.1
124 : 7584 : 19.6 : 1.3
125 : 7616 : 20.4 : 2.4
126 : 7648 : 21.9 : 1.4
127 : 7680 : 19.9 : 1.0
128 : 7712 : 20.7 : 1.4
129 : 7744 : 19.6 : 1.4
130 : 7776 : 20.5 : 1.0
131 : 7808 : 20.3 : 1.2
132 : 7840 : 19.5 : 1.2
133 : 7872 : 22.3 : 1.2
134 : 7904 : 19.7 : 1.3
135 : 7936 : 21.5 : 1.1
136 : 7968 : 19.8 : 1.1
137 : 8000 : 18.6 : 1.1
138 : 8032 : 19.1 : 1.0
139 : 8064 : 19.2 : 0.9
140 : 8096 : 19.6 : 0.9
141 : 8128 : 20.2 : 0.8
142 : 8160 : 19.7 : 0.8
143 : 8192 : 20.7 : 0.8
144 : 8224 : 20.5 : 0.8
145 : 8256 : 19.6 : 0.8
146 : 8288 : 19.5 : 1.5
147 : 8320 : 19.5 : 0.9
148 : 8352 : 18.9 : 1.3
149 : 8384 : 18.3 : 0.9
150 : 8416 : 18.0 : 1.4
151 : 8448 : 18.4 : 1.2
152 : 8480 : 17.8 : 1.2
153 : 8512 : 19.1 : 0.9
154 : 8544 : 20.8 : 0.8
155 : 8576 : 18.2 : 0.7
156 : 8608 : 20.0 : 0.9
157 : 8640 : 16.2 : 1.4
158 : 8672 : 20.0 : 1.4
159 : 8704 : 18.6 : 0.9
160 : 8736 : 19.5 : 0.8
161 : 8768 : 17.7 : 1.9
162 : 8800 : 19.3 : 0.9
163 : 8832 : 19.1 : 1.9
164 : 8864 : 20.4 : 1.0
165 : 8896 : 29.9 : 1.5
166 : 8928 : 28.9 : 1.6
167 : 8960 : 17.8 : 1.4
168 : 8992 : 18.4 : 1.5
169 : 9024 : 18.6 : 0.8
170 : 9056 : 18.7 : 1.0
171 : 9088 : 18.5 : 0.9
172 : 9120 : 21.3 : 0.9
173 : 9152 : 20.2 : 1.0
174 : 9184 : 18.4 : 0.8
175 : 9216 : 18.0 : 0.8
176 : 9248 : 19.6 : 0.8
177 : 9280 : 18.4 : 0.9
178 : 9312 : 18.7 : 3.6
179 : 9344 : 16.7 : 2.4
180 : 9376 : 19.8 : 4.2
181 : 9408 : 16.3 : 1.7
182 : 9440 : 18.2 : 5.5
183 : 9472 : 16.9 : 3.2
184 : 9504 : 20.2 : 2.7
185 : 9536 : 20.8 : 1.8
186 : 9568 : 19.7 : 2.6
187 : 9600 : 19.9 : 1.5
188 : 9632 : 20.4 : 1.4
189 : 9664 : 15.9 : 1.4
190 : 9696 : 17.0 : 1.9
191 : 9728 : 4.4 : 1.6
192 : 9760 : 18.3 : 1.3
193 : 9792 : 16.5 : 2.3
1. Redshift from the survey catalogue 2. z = 0.36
